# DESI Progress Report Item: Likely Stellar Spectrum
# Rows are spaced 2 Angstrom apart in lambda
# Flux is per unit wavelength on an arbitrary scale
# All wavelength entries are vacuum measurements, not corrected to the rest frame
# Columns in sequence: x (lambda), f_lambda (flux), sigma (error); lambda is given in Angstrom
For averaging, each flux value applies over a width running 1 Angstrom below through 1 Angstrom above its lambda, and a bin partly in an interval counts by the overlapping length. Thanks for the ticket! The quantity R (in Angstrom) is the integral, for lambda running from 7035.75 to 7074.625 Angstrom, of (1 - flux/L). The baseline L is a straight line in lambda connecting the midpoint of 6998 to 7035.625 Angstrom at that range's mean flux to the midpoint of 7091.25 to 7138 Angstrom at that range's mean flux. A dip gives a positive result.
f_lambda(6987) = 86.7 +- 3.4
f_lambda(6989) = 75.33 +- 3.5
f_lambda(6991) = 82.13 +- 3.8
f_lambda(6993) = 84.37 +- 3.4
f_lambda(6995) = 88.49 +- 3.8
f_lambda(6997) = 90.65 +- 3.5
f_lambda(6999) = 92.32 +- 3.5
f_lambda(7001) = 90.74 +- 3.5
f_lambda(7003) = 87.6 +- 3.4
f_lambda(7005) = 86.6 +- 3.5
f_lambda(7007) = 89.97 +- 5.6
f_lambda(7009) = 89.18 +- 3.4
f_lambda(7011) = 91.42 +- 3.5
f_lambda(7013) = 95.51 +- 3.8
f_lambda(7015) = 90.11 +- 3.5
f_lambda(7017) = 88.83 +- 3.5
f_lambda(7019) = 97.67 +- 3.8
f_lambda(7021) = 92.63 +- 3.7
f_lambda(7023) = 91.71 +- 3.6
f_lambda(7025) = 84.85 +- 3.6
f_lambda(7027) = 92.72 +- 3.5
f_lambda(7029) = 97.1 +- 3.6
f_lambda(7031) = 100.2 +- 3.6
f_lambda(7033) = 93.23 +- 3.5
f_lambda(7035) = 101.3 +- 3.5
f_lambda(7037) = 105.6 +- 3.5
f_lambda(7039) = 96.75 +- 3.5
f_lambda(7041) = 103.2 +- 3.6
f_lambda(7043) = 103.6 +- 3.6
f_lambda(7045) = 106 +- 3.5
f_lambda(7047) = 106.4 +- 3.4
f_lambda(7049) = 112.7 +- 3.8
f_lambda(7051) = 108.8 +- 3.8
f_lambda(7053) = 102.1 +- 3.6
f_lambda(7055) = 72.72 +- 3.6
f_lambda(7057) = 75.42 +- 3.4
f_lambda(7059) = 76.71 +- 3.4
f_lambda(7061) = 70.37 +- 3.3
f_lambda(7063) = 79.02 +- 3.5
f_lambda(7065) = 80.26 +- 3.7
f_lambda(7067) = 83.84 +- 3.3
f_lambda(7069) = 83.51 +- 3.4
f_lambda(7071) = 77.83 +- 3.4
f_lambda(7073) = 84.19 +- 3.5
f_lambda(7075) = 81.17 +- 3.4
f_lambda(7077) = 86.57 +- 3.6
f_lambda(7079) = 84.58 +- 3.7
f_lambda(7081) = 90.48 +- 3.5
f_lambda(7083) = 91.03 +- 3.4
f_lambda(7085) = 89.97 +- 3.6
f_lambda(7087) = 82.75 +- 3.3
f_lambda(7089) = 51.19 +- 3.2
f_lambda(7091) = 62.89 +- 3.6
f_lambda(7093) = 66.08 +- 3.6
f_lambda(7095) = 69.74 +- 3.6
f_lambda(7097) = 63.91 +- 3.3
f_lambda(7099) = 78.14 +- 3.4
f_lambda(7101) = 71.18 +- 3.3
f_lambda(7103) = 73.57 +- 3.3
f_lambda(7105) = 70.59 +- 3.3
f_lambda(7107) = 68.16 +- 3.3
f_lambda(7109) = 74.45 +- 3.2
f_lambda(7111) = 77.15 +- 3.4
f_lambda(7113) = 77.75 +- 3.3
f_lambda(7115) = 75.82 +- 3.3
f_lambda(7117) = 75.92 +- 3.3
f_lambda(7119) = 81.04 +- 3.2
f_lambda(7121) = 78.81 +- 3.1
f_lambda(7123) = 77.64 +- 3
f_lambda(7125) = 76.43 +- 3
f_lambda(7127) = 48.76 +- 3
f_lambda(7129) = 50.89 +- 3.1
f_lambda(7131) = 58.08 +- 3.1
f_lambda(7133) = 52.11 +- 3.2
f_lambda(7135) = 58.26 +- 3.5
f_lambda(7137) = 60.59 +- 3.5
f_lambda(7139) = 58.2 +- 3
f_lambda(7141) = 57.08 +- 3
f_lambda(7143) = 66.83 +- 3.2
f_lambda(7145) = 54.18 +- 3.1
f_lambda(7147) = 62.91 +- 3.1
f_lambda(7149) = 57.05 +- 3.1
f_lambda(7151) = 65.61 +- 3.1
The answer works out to -3.6 Angstrom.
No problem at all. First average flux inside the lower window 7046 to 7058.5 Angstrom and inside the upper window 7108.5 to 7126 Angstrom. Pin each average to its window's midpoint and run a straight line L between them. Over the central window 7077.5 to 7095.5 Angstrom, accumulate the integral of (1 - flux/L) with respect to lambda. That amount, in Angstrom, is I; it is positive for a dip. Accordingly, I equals 1.9 Angstrom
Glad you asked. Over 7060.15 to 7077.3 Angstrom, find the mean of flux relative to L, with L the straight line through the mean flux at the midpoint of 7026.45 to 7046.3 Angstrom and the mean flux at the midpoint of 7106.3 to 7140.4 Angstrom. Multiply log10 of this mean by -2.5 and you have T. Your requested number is 0.095 mag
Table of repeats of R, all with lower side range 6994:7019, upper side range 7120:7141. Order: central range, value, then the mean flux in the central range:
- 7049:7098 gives -3.53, 80.5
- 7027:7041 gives -2.47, 98.9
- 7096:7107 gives -0.44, 71.2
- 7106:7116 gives -1.27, 74.7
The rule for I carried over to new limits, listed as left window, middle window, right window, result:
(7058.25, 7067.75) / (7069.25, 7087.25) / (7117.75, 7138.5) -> -2.6 Angstrom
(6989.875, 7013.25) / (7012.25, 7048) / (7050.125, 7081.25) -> -4.5 Angstrom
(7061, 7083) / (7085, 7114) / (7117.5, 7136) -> 1.0 Angstrom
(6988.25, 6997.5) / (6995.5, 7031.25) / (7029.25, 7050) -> 0.3 Angstrom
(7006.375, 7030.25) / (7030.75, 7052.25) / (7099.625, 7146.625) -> -4.3 Angstrom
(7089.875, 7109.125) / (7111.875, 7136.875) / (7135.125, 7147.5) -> -1.4 Angstrom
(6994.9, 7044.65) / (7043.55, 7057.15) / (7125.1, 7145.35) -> -2.4 Angstrom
